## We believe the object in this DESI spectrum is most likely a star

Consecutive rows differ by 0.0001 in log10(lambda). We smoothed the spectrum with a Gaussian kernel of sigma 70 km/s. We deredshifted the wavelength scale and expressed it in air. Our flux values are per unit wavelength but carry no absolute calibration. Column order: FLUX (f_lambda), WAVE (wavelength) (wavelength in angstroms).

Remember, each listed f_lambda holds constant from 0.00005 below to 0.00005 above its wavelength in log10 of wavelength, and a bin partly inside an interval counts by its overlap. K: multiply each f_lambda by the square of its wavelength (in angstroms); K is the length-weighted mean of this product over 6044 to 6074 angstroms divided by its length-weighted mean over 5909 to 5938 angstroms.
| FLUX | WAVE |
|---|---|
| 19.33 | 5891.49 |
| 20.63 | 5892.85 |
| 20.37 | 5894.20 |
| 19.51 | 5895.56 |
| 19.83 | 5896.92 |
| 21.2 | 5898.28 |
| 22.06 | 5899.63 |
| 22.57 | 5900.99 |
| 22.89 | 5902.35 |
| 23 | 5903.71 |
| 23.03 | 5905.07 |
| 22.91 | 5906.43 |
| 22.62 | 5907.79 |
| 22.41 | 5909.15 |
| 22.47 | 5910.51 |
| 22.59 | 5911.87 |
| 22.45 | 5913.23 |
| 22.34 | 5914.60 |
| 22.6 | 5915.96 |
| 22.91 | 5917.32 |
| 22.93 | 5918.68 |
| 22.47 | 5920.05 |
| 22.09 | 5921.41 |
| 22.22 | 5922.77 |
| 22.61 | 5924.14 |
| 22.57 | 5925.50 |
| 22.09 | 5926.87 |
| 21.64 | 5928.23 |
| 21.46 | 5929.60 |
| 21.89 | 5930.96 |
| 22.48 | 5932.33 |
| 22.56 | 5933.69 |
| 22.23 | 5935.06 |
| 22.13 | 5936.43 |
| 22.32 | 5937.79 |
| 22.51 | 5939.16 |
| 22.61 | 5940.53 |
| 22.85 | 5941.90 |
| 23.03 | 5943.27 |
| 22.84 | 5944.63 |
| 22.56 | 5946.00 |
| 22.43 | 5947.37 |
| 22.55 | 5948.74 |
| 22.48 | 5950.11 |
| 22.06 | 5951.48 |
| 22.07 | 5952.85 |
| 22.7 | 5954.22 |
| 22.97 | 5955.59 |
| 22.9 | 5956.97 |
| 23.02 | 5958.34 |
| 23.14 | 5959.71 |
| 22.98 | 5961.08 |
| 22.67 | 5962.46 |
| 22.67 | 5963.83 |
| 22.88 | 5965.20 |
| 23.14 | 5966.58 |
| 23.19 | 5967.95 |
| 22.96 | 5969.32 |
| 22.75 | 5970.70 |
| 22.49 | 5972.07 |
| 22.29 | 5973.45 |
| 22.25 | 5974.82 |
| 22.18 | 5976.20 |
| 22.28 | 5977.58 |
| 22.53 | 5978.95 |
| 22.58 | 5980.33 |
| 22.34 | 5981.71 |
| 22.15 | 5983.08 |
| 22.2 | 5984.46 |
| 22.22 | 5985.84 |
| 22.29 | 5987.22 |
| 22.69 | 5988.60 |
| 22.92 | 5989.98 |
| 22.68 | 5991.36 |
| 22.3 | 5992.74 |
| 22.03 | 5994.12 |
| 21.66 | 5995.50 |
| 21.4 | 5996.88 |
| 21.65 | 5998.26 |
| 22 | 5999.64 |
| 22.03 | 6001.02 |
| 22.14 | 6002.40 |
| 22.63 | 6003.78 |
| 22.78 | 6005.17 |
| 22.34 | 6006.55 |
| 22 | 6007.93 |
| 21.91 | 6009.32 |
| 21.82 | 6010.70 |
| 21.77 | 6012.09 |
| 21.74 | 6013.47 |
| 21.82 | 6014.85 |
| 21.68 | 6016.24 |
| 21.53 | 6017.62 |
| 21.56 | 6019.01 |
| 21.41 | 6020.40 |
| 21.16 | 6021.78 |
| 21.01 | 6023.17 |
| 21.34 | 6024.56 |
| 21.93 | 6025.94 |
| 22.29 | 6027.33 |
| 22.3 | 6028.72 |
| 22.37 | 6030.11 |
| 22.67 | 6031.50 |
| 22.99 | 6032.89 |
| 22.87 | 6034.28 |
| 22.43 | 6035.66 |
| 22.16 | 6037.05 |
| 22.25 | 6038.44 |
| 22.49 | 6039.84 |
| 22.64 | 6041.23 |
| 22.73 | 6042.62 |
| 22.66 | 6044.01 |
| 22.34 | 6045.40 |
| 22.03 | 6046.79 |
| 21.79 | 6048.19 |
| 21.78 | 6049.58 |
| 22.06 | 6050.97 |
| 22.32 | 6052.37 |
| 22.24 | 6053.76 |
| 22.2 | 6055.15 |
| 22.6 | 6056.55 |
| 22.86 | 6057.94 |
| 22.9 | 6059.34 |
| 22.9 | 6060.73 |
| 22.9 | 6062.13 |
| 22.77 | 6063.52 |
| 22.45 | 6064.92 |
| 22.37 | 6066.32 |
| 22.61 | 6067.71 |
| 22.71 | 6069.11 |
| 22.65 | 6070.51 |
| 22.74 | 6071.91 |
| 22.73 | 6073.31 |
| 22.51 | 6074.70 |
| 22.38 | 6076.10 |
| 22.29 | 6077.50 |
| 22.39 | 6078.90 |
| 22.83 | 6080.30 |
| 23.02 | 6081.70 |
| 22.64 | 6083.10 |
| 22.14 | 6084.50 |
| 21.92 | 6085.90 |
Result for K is 1.05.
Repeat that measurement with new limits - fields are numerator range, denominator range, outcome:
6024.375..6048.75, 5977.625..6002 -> 1.02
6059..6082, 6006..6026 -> 1.06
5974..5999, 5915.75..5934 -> 1.02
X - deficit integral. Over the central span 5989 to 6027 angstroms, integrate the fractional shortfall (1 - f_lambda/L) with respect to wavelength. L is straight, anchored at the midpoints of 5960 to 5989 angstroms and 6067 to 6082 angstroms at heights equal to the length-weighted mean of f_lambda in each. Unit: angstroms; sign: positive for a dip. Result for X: 1.1 angstroms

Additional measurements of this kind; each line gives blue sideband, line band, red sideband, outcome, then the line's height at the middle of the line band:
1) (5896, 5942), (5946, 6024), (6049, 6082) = 0.47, 22.4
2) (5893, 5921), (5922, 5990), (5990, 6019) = -1.35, 22.1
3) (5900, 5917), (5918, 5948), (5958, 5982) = 0.36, 22.7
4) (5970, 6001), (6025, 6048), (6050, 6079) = 0.03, 22.4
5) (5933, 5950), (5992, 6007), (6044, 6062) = 0.25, 22.5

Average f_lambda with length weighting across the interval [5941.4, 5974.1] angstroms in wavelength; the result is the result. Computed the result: 22.7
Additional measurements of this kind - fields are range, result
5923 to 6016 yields 22.4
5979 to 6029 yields 22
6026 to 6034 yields 22.5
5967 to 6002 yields 22.3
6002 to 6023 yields 21.9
